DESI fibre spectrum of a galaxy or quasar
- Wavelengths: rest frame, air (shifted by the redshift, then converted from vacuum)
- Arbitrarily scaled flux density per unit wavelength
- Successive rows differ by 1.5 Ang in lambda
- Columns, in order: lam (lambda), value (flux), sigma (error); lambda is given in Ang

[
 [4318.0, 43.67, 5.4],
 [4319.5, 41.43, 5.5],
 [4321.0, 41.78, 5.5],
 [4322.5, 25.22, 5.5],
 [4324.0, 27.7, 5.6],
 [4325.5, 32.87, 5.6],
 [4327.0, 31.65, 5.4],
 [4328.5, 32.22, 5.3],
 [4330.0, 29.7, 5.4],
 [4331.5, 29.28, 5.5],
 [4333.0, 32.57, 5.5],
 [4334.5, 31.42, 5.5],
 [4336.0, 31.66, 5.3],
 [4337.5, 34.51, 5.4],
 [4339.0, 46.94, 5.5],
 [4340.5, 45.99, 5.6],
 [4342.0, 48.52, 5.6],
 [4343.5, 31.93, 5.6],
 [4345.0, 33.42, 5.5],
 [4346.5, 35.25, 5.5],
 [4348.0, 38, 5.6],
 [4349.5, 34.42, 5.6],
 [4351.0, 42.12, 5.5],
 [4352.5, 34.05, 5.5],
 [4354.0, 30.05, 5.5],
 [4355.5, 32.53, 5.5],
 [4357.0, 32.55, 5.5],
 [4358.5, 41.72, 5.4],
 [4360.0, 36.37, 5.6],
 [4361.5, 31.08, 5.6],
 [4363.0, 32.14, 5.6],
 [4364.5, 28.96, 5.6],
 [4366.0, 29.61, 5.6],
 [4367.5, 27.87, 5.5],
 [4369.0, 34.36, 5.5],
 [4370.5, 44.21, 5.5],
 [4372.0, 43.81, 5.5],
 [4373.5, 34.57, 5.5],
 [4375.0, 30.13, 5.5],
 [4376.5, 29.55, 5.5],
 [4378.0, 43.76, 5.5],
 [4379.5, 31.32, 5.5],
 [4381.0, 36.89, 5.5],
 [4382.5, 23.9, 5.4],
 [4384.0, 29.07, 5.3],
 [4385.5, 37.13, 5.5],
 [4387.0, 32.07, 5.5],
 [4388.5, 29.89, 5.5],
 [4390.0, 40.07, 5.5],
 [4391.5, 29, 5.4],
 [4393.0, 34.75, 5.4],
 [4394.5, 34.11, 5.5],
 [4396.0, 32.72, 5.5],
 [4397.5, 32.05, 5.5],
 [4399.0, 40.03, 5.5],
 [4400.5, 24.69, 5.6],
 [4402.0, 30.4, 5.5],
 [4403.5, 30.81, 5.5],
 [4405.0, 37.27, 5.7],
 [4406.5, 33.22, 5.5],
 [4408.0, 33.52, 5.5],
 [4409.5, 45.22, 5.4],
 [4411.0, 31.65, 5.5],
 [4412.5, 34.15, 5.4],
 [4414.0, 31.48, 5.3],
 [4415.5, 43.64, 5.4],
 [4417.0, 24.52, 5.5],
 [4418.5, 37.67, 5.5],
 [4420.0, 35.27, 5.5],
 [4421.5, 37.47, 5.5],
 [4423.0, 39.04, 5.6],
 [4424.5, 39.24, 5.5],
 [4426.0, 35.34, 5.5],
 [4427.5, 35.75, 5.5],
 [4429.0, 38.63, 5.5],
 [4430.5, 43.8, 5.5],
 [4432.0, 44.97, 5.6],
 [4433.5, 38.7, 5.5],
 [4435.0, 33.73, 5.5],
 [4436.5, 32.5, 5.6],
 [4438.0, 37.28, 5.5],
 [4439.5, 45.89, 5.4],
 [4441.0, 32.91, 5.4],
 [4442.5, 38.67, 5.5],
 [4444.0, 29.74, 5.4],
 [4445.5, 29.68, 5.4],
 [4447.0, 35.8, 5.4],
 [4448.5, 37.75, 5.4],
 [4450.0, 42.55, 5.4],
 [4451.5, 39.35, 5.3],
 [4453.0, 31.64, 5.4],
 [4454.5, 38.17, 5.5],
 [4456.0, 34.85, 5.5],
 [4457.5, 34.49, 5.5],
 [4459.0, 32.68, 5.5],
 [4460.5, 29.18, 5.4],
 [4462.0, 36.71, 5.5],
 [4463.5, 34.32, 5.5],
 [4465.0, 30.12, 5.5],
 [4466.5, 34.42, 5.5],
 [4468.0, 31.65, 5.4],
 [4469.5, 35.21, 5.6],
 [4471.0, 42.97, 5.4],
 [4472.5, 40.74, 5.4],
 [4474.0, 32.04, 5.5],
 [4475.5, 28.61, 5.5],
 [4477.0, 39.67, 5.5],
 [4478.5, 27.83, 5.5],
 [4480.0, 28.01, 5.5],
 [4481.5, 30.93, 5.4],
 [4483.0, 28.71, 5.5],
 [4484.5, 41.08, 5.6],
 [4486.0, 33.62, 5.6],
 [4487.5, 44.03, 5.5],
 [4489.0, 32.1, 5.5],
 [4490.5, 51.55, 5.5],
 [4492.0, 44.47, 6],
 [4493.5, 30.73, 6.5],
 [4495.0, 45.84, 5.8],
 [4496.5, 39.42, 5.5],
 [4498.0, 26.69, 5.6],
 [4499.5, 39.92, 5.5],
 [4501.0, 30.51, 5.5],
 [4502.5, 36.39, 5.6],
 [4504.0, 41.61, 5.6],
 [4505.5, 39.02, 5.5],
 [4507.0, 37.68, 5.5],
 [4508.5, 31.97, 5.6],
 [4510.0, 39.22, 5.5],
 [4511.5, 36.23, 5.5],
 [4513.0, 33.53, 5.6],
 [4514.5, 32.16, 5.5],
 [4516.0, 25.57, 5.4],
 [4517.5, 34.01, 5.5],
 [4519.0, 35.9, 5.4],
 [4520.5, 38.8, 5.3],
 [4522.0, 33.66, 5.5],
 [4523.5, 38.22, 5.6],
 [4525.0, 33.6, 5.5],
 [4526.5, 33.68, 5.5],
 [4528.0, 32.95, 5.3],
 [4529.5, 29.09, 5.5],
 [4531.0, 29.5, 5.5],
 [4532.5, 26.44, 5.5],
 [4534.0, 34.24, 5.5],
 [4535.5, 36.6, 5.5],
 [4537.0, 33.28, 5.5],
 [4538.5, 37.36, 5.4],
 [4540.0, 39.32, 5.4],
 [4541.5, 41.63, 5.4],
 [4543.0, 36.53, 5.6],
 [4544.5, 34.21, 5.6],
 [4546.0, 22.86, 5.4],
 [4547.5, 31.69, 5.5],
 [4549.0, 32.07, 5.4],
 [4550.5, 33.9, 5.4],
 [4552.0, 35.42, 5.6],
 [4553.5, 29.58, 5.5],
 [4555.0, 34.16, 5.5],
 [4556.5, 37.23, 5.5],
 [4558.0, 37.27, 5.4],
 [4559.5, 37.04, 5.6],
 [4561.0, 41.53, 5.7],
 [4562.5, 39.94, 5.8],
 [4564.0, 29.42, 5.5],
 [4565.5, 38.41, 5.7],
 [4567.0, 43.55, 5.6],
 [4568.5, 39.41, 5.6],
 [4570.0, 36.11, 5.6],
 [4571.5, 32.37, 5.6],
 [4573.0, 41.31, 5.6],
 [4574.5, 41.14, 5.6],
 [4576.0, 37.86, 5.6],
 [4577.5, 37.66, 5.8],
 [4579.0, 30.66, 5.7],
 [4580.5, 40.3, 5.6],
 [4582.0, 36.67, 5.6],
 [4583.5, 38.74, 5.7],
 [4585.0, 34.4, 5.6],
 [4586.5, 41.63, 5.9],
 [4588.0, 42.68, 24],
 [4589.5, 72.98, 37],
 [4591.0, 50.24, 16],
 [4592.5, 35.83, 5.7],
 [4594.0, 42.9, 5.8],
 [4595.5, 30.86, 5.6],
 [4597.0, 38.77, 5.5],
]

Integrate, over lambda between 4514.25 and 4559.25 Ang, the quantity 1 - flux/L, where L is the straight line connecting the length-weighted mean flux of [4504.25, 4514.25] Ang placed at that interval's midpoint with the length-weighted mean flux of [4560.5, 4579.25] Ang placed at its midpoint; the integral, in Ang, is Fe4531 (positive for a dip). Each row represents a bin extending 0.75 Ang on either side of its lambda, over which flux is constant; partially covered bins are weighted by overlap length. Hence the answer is 3.9 Ang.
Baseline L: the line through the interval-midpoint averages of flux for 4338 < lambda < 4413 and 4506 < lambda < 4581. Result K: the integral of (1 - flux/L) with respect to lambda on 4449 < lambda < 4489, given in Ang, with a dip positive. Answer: 0.3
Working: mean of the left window 34.8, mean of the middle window 34.7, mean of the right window 35.1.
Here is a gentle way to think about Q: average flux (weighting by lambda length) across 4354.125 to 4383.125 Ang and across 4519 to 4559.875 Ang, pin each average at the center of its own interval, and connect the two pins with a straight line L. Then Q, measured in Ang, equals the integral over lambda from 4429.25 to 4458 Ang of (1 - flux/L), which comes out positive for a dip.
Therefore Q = -2.56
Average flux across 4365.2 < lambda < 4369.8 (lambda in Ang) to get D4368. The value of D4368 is 30.7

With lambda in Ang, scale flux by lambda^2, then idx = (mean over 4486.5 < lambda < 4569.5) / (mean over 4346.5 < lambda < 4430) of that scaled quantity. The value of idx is 1.1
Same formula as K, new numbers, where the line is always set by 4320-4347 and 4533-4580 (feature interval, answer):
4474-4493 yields -0.1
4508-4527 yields 0.7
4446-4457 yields -0.5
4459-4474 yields 0.3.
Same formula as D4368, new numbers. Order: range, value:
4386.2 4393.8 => 33.2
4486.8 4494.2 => 40.6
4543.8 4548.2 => 29.5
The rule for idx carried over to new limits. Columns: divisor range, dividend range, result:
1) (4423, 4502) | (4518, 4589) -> 1.04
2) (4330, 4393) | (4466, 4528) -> 1.09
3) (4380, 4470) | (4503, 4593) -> 1.10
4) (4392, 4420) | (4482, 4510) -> 1.15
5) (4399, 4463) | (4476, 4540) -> 1.02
